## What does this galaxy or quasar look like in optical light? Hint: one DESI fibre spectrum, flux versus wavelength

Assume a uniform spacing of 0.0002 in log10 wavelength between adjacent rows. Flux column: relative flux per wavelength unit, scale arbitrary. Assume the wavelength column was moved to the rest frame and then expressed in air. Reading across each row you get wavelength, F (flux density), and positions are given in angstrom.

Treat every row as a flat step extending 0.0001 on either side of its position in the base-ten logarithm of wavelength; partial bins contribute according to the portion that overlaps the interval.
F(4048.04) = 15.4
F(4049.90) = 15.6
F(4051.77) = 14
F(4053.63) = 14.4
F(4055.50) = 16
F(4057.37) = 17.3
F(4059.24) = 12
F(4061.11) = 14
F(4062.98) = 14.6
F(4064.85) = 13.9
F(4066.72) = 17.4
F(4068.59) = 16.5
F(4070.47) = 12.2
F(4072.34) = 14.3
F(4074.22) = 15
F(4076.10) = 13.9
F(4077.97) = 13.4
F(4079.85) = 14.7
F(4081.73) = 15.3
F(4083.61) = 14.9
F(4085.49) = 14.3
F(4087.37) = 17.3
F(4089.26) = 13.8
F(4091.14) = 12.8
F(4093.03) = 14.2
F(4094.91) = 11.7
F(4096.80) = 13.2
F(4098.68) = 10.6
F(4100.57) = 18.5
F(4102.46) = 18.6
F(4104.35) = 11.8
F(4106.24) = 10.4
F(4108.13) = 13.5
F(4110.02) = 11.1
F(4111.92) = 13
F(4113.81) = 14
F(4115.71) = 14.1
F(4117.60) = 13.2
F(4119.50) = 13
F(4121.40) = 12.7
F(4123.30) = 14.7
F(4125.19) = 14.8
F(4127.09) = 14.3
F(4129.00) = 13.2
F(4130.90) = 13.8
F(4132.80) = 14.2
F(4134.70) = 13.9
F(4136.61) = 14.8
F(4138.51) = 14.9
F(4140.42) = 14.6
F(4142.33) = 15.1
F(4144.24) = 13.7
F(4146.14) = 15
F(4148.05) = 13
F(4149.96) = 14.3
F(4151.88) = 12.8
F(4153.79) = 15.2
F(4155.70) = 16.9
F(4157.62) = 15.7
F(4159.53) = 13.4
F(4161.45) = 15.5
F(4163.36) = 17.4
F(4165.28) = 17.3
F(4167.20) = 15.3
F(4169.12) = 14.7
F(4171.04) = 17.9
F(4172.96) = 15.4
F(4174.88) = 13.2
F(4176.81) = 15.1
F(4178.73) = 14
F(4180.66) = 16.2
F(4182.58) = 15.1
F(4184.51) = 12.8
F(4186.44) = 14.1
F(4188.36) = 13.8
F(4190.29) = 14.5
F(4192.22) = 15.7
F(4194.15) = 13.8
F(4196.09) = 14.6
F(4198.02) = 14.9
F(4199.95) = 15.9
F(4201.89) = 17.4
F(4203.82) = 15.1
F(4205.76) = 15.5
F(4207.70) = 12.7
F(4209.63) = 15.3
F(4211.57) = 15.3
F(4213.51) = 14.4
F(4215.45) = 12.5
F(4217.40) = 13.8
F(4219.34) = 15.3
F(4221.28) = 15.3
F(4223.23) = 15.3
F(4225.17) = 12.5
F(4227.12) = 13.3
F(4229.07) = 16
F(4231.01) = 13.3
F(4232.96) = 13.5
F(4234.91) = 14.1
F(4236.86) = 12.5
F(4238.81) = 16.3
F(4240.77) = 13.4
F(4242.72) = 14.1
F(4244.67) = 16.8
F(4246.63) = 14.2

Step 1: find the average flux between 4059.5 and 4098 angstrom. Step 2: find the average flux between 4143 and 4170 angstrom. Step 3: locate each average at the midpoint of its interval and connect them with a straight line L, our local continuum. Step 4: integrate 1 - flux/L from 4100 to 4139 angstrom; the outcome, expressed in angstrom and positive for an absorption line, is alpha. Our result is 2.1 angstrom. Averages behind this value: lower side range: 14.3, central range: 13.9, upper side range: 15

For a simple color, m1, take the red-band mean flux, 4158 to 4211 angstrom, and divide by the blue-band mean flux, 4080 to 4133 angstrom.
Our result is 1.09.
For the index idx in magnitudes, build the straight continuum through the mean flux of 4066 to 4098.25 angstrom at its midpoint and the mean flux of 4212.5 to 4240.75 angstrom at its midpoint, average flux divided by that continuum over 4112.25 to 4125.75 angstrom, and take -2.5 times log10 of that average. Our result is 0.04 mag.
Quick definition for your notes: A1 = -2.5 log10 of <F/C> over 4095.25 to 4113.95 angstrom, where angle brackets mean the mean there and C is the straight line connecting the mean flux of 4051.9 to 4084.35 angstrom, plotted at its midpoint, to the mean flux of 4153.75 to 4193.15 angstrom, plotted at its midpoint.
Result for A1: 0.11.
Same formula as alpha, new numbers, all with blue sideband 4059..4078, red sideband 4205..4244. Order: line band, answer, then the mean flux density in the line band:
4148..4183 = -2.28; 15.2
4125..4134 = 0.22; 14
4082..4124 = 1.94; 13.7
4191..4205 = -1.04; 15.3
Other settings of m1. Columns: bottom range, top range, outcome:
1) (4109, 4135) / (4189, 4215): 1.10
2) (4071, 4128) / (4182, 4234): 1.04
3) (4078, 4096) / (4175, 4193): 1.02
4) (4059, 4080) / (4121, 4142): 0.99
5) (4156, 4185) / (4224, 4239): 0.90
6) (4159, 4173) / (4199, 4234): 0.91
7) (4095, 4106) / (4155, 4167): 1.14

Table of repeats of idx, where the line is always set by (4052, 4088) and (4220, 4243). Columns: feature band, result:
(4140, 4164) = -0.02 mag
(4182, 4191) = 0.02 mag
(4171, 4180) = -0.04 mag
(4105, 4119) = 0.15 mag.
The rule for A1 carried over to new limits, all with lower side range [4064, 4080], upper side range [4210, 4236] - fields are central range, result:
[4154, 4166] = -0.114 mag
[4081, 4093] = -0.009 mag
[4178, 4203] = -0.041 mag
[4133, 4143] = -0.014 mag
